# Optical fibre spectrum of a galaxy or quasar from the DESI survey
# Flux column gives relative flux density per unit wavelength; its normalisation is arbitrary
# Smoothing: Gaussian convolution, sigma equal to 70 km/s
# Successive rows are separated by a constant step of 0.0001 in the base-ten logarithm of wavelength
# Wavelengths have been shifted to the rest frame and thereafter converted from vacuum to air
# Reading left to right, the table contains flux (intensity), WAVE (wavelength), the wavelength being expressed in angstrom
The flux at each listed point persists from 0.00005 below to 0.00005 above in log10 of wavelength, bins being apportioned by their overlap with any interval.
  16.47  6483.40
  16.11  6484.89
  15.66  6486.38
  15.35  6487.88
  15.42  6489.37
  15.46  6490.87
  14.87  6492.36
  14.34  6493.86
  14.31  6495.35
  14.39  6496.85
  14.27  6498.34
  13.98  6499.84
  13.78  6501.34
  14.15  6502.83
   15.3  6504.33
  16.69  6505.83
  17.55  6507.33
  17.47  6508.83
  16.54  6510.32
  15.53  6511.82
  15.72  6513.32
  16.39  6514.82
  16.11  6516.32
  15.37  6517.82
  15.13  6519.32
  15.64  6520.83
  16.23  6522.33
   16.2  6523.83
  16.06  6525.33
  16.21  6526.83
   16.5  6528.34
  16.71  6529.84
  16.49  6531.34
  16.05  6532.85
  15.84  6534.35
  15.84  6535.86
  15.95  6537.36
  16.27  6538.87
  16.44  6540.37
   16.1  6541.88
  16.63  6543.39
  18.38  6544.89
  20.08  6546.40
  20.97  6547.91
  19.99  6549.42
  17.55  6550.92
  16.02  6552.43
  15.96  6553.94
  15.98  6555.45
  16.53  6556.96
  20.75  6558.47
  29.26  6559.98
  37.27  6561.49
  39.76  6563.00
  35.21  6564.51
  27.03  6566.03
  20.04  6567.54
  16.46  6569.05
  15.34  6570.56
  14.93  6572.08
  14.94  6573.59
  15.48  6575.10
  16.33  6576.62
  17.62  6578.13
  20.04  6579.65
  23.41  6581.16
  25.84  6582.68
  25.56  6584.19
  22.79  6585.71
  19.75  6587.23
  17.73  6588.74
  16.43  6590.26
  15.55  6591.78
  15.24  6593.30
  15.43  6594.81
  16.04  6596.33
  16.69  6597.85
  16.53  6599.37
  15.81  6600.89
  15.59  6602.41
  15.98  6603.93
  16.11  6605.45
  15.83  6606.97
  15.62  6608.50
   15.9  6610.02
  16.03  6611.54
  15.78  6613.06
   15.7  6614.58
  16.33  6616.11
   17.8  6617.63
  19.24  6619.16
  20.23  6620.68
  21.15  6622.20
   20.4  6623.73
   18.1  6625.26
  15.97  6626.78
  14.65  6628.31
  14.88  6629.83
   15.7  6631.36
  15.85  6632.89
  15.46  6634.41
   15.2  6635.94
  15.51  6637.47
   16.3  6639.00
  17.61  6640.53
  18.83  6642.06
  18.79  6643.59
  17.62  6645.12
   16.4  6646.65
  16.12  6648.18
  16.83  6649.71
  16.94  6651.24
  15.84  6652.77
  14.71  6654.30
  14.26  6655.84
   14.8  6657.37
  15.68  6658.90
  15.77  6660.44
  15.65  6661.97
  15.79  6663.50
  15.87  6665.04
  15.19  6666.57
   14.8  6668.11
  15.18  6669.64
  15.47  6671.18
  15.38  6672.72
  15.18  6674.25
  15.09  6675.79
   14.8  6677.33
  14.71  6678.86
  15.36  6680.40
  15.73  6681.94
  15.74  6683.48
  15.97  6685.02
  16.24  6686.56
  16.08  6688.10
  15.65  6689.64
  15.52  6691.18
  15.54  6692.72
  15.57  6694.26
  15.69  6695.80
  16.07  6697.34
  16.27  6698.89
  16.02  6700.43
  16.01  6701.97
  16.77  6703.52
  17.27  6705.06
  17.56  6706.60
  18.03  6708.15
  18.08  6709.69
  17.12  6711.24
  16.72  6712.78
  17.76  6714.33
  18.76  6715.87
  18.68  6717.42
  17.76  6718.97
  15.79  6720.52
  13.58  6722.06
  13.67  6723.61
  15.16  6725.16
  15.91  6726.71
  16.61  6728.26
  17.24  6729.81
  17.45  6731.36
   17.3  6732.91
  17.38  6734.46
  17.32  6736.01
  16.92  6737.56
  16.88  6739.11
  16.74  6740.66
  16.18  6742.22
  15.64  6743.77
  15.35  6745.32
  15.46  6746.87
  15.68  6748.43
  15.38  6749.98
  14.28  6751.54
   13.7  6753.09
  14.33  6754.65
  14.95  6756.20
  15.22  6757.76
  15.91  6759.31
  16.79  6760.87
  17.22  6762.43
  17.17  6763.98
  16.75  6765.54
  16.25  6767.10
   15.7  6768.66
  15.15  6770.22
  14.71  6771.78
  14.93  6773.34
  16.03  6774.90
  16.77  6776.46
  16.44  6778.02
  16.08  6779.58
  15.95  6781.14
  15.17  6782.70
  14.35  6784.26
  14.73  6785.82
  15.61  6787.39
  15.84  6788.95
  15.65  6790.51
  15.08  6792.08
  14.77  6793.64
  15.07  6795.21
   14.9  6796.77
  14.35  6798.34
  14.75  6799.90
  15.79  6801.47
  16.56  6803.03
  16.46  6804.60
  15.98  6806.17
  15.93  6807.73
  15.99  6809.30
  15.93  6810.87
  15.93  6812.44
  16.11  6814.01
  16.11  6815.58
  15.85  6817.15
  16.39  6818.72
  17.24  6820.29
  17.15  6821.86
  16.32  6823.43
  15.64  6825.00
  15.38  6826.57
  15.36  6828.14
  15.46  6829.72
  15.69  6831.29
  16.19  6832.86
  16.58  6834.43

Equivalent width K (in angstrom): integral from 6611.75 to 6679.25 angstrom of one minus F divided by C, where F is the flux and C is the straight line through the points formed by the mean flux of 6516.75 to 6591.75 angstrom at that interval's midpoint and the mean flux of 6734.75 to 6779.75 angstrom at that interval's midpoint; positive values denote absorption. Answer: 5.4 angstrom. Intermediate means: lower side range 19.2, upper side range 15.9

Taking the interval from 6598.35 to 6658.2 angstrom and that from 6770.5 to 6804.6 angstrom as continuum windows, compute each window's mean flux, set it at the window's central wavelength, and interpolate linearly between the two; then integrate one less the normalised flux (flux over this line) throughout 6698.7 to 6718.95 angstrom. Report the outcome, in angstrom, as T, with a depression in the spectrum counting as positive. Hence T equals -1.7 angstrom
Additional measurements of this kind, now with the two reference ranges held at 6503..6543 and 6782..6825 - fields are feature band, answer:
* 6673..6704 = 0.4 angstrom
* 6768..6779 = 0.0 angstrom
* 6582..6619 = -3.1 angstrom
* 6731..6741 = -0.8 angstrom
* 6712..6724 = -0.6 angstrom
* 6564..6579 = -2.8 angstrom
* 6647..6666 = 0.3 angstrom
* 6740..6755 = 0.5 angstrom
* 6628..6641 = 0.2 angstrom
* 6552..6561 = -2.0 angstrom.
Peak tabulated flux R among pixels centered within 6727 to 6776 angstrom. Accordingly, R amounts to 17.45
